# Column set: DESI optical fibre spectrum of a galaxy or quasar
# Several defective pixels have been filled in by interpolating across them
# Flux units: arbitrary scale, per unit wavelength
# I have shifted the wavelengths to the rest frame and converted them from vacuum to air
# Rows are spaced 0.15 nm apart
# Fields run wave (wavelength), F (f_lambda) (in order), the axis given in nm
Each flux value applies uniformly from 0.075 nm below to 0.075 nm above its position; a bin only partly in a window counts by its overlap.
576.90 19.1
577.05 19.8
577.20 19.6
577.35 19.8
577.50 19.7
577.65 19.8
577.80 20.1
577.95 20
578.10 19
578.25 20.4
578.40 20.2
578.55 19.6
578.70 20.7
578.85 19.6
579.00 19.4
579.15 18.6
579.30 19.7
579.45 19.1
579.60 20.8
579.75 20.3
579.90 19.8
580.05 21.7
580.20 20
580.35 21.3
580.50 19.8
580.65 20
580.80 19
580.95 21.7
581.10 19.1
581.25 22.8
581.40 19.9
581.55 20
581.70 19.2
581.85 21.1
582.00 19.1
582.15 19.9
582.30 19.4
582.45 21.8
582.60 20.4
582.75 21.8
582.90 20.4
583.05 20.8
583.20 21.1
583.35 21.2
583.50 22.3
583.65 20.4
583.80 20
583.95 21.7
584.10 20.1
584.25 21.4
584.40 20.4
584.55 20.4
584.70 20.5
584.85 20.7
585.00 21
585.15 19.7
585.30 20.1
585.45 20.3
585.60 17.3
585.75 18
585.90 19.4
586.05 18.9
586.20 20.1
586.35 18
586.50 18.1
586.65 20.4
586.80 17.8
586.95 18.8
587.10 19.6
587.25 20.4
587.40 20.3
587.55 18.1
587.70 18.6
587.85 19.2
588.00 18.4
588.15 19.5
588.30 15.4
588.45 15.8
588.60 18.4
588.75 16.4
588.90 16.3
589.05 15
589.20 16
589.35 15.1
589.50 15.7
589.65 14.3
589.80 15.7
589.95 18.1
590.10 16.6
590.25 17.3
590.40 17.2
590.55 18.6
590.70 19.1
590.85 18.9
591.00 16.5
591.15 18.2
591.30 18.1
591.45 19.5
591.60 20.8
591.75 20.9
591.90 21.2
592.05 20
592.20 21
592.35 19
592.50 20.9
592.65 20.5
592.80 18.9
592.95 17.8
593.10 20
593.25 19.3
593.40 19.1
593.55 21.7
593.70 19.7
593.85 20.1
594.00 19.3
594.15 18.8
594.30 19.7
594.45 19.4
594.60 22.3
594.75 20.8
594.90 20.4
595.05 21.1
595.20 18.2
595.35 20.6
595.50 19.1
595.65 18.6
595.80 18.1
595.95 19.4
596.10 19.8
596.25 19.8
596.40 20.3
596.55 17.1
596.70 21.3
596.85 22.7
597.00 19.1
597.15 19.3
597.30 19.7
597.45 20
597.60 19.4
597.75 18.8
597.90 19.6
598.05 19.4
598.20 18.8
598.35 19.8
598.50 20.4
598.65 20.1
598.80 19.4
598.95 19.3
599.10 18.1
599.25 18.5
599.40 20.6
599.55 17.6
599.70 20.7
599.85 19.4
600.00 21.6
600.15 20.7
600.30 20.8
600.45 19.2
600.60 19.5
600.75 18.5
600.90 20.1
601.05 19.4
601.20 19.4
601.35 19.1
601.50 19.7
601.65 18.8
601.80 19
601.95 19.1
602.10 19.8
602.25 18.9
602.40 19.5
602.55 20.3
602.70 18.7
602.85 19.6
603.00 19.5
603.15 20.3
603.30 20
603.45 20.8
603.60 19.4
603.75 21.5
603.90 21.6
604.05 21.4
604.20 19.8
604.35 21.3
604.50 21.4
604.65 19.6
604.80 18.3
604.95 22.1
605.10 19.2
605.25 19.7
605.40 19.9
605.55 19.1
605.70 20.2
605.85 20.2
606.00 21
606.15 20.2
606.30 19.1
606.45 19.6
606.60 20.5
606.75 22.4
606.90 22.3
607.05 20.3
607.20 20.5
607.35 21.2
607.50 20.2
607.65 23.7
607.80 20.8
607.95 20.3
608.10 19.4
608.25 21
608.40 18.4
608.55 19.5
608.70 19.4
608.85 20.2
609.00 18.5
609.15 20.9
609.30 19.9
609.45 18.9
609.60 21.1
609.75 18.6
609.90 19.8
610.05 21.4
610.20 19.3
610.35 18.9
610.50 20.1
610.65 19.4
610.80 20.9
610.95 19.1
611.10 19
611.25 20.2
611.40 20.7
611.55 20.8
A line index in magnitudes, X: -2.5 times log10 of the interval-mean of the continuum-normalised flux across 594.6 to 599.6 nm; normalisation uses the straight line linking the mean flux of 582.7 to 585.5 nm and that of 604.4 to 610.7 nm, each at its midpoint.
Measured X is 0.04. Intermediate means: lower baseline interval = 20.7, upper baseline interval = 20.2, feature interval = 19.6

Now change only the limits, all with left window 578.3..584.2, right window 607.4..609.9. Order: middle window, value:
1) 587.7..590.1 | 0.21 mag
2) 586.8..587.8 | 0.06 mag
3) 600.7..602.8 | 0.04 mag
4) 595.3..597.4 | 0.03 mag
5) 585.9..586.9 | 0.08 mag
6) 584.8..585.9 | 0.04 mag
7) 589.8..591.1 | 0.15 mag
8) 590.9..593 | 0.04 mag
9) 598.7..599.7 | 0.06 mag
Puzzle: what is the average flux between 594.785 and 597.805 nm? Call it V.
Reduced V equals 19.7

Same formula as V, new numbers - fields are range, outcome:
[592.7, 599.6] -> 19.6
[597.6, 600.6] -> 19.6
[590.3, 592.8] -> 19.4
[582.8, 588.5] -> 19.6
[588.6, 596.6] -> 18.8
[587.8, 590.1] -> 16.6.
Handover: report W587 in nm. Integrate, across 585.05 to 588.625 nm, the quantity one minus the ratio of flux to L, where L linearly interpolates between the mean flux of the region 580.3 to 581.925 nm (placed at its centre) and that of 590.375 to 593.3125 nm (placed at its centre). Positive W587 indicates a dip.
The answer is 0.18 nm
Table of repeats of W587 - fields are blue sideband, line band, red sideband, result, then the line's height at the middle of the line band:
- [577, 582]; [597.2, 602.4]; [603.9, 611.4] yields 0.17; 20.1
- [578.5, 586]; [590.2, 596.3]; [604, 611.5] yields 0.21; 20.2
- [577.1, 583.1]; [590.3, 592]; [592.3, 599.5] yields 0.07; 19.8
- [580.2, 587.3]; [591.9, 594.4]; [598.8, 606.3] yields 0.02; 20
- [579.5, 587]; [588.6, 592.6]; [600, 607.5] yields 0.43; 20.1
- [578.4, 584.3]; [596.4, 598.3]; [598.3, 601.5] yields 0.01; 19.7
